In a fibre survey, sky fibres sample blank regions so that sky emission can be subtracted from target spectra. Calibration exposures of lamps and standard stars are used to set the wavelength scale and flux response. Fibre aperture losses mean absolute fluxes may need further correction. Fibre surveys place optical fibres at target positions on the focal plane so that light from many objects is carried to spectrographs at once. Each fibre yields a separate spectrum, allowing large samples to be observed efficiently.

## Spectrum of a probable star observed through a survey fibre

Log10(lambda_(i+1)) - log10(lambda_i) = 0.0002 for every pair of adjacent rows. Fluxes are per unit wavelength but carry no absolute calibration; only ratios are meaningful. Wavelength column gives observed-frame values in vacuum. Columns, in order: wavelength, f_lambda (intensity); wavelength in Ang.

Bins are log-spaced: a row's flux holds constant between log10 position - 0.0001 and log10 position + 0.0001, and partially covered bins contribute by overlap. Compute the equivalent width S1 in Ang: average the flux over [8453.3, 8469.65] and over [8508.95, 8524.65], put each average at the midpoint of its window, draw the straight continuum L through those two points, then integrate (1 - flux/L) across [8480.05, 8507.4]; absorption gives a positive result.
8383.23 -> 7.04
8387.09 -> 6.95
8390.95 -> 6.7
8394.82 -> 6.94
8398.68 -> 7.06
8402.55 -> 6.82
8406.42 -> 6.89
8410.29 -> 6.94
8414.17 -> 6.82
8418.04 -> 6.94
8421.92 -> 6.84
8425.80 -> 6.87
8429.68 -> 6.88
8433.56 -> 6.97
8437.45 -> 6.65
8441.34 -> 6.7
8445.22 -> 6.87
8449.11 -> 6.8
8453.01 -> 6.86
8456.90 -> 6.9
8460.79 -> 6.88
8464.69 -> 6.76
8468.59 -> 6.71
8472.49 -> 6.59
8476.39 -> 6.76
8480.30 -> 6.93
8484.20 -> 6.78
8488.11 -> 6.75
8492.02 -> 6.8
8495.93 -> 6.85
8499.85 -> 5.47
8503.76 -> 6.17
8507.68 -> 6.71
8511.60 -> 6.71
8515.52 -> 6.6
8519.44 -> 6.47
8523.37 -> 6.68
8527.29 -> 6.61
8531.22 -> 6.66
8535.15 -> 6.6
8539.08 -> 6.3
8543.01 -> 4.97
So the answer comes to 0.7 Ang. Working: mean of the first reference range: 6.83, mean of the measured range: 6.52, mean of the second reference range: 6.61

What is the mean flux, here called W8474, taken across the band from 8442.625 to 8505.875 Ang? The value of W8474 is 6.68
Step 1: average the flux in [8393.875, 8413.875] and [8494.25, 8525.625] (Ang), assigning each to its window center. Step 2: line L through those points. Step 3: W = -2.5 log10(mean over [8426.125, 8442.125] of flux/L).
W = 0.00 mag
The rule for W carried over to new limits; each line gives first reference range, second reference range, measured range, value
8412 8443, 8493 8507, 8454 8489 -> -0.05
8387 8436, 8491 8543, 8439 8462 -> -0.02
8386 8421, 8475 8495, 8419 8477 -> 0.01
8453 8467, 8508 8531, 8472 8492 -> 0.00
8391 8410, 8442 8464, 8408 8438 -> 0.00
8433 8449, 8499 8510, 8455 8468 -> -0.04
